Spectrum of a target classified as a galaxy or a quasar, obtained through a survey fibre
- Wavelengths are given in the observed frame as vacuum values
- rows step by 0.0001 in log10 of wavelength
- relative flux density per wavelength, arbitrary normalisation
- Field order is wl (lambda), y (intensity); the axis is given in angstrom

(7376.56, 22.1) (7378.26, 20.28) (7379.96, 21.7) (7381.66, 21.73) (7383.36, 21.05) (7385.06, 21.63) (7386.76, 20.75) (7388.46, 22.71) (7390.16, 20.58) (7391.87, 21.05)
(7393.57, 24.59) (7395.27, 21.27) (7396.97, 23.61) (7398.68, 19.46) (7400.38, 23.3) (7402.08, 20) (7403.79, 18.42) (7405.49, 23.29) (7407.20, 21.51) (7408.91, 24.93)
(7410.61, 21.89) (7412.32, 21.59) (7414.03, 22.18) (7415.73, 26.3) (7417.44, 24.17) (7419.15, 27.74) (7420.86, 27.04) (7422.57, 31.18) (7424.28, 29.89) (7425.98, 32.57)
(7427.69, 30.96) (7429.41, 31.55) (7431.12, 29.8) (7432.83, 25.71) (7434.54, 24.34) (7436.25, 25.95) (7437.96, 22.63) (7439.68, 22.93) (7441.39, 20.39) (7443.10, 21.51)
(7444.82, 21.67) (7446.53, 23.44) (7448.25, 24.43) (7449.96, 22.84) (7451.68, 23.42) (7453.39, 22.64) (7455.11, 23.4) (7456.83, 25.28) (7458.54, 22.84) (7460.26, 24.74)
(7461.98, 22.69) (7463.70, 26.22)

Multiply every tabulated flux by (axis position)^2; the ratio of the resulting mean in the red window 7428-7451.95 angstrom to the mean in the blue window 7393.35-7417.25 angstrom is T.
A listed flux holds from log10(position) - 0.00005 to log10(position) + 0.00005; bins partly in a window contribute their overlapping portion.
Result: 1.1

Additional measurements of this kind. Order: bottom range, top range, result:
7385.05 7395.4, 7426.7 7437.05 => 1.30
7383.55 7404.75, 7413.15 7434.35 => 1.32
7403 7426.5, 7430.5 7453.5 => 0.95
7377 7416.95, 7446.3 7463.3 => 1.10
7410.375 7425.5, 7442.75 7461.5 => 0.90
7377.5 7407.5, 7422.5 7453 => 1.21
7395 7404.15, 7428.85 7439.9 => 1.25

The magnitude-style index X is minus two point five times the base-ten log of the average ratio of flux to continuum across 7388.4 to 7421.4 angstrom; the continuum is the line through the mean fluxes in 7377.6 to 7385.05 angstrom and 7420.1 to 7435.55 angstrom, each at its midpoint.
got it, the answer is 0.11 mag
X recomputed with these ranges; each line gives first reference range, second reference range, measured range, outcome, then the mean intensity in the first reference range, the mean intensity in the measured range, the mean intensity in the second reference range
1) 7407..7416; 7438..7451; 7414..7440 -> -0.204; 23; 27.4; 22.5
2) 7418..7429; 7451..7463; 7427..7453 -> 0.089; 29.8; 24.7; 23.6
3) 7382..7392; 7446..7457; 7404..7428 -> -0.155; 21.3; 25.8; 23.5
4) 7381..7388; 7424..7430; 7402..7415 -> 0.229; 21.4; 21.9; 31.4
